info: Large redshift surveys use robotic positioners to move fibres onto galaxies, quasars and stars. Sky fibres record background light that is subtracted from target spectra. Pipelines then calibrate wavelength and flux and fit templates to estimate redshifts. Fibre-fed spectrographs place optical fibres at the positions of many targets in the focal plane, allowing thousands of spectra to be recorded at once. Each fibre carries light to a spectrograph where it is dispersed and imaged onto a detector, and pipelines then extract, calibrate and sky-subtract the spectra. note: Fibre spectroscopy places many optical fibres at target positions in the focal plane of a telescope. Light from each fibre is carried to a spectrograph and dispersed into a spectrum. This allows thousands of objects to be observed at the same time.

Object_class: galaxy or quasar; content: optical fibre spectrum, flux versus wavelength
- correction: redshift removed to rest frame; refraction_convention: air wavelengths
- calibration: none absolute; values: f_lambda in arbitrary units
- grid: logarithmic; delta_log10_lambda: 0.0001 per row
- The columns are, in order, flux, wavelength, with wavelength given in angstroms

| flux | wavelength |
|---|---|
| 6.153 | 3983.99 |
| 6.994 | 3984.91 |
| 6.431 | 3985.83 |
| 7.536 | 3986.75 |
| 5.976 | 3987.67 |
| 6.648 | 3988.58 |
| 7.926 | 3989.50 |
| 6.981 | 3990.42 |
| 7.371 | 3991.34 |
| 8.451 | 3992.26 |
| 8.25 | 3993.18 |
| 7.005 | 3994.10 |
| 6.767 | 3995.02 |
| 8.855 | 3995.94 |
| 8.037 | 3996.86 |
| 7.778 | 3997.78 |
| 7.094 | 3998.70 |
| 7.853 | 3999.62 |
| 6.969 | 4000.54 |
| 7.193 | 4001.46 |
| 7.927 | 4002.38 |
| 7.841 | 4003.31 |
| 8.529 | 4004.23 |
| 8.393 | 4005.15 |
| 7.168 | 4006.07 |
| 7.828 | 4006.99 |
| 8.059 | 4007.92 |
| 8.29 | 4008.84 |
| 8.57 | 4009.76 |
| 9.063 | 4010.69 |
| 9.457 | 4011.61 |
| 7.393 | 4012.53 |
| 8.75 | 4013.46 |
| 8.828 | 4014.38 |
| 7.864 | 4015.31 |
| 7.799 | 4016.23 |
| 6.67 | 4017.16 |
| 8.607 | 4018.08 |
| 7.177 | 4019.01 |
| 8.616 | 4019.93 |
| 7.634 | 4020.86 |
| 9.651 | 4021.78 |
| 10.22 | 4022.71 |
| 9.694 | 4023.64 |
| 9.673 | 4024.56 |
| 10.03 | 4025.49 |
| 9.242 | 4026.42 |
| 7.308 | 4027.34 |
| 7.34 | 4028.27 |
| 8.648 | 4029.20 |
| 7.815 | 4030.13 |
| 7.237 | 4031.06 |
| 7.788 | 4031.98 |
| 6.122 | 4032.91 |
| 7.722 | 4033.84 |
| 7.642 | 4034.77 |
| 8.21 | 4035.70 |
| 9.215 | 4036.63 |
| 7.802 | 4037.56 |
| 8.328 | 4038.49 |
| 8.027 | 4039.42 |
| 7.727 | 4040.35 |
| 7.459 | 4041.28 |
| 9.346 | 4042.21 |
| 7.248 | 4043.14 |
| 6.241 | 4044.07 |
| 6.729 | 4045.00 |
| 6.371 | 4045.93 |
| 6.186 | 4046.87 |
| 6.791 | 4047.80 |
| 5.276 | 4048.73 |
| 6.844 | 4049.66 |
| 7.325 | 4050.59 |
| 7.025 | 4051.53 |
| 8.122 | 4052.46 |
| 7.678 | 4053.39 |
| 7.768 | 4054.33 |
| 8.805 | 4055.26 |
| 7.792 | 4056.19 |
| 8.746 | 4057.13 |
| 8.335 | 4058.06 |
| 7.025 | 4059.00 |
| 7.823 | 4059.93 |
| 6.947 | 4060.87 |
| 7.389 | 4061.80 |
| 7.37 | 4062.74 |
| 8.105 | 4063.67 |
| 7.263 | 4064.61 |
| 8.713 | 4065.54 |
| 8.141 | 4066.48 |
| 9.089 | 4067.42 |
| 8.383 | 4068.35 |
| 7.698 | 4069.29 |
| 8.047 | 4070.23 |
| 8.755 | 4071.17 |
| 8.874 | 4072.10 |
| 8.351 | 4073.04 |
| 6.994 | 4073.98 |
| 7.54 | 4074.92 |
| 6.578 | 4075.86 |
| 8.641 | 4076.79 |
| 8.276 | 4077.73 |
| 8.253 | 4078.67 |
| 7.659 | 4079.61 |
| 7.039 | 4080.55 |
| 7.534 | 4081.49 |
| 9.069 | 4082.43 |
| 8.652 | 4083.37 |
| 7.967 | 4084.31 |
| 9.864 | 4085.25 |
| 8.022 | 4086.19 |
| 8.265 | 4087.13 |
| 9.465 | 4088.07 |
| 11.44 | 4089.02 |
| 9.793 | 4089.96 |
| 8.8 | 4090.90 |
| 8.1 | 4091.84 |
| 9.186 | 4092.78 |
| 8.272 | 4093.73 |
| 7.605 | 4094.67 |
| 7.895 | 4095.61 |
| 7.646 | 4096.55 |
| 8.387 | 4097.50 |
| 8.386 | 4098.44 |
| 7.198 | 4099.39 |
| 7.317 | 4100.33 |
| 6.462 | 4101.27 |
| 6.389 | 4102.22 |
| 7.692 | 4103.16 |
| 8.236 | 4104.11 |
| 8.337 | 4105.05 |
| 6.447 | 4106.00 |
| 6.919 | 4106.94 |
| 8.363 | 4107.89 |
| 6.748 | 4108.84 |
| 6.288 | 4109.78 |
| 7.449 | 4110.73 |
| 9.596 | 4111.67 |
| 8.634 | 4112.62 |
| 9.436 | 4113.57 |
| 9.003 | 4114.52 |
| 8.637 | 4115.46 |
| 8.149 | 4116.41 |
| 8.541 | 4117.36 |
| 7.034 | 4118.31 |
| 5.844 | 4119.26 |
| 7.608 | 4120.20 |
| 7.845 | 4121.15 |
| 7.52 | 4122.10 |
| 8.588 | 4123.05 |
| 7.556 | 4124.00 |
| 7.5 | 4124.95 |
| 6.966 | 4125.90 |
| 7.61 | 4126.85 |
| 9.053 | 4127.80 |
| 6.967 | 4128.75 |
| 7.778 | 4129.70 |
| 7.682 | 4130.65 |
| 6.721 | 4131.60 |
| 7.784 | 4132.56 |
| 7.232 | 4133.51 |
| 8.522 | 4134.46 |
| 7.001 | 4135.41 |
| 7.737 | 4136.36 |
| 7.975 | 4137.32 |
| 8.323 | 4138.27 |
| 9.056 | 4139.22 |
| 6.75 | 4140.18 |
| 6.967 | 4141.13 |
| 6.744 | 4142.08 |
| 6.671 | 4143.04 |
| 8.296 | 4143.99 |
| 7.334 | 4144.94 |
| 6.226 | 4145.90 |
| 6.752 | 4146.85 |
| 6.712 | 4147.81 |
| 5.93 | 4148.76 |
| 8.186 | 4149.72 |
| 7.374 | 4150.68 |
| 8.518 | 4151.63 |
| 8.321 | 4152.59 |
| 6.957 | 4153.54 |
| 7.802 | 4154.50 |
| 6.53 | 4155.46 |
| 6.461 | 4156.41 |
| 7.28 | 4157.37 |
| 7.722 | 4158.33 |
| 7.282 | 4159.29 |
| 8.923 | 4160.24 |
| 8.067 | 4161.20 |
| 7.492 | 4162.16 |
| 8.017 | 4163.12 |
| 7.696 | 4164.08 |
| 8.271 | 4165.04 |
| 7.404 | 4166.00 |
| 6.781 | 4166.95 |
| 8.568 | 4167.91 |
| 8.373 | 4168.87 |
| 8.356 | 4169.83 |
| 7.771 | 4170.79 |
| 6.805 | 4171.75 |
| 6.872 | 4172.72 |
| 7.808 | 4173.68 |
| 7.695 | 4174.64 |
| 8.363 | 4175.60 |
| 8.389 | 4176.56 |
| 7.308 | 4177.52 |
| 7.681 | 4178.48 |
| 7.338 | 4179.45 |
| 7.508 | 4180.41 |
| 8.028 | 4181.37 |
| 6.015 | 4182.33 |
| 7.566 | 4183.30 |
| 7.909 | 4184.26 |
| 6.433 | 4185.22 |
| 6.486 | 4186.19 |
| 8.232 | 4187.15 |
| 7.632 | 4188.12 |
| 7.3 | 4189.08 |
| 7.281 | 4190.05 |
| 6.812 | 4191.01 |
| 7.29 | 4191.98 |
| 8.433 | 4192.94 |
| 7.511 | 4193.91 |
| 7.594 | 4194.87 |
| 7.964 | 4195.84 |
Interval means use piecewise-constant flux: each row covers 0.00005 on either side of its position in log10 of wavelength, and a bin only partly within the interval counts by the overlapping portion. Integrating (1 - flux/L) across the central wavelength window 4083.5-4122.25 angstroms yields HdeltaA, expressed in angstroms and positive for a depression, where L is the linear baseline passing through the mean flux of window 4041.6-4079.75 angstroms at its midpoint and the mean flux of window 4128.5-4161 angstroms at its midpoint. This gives -2.7 angstroms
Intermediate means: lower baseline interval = 7.67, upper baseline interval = 7.44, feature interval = 8.08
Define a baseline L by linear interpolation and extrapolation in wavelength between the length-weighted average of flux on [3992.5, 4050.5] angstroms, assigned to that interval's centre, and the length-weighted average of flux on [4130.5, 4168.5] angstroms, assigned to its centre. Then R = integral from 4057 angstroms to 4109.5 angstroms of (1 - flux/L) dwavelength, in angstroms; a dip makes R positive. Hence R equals -2.19 angstroms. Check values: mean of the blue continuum 7.9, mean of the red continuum 7.5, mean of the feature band 8.03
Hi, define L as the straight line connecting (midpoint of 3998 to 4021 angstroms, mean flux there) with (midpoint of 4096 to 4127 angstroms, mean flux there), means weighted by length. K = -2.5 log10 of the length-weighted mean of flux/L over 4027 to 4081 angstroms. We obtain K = 0.02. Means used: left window 7.99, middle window 7.69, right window 7.71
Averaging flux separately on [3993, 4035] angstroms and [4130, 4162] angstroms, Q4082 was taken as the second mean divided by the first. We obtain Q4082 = 0.9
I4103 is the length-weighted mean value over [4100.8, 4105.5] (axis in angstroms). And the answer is 7.42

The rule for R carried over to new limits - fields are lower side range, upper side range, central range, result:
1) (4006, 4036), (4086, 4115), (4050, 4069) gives 0.7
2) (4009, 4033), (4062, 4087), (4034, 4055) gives 2.1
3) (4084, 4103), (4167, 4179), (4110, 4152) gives 2.1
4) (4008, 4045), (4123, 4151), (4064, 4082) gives -0.3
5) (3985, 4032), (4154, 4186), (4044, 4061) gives 1.3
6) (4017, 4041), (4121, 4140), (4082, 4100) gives -1.5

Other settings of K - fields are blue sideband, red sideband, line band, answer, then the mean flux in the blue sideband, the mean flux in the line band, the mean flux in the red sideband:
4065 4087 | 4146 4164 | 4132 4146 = 0.01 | 8.18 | 7.54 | 7.44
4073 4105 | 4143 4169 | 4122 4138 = 0.01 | 8.15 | 7.67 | 7.5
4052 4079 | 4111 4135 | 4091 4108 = 0.03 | 7.98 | 7.72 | 7.91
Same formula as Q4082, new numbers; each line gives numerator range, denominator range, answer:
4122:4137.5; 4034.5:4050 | 1.04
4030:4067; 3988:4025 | 0.94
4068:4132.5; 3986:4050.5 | 1.02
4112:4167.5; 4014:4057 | 0.97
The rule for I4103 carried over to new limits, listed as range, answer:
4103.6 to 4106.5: 7.67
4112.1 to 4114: 9.01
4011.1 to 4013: 8.45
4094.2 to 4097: 7.74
